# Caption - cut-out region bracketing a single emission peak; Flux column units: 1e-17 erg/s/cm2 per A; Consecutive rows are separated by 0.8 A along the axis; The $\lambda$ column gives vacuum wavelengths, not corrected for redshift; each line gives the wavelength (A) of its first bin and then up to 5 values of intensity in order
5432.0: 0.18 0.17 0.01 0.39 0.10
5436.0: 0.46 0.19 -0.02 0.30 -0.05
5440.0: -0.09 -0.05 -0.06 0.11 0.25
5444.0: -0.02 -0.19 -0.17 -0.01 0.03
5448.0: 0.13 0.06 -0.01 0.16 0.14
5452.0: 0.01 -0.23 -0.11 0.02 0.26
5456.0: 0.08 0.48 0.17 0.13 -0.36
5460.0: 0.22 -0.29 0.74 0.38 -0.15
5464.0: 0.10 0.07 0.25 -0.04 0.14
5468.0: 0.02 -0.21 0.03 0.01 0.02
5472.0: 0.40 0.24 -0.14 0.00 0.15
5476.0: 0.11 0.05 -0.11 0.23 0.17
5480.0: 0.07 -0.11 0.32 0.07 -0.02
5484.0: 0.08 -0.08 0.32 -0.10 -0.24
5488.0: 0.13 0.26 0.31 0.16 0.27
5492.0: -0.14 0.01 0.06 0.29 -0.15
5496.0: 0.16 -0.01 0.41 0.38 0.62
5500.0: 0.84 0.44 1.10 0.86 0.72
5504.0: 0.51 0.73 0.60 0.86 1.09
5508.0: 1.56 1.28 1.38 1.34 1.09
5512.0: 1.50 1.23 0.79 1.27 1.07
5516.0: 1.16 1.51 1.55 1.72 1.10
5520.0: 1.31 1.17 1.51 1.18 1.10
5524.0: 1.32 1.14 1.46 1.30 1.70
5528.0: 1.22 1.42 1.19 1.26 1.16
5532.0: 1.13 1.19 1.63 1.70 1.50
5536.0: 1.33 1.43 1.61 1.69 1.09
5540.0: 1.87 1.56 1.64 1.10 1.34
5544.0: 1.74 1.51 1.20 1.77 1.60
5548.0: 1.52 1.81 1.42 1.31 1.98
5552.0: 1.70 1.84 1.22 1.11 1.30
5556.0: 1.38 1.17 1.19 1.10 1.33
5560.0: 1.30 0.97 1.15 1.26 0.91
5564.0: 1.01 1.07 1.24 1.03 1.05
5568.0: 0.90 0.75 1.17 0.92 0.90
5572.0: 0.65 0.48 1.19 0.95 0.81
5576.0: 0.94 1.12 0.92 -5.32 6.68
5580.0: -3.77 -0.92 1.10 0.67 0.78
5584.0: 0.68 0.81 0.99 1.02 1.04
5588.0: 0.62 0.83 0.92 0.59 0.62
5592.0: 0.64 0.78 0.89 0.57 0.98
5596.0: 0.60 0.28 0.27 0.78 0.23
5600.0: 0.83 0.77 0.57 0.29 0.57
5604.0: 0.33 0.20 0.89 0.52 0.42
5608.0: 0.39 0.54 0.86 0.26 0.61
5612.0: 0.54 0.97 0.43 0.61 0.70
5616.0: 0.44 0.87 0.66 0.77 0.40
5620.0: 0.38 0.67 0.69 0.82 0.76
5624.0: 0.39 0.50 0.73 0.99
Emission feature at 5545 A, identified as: C IV 1549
